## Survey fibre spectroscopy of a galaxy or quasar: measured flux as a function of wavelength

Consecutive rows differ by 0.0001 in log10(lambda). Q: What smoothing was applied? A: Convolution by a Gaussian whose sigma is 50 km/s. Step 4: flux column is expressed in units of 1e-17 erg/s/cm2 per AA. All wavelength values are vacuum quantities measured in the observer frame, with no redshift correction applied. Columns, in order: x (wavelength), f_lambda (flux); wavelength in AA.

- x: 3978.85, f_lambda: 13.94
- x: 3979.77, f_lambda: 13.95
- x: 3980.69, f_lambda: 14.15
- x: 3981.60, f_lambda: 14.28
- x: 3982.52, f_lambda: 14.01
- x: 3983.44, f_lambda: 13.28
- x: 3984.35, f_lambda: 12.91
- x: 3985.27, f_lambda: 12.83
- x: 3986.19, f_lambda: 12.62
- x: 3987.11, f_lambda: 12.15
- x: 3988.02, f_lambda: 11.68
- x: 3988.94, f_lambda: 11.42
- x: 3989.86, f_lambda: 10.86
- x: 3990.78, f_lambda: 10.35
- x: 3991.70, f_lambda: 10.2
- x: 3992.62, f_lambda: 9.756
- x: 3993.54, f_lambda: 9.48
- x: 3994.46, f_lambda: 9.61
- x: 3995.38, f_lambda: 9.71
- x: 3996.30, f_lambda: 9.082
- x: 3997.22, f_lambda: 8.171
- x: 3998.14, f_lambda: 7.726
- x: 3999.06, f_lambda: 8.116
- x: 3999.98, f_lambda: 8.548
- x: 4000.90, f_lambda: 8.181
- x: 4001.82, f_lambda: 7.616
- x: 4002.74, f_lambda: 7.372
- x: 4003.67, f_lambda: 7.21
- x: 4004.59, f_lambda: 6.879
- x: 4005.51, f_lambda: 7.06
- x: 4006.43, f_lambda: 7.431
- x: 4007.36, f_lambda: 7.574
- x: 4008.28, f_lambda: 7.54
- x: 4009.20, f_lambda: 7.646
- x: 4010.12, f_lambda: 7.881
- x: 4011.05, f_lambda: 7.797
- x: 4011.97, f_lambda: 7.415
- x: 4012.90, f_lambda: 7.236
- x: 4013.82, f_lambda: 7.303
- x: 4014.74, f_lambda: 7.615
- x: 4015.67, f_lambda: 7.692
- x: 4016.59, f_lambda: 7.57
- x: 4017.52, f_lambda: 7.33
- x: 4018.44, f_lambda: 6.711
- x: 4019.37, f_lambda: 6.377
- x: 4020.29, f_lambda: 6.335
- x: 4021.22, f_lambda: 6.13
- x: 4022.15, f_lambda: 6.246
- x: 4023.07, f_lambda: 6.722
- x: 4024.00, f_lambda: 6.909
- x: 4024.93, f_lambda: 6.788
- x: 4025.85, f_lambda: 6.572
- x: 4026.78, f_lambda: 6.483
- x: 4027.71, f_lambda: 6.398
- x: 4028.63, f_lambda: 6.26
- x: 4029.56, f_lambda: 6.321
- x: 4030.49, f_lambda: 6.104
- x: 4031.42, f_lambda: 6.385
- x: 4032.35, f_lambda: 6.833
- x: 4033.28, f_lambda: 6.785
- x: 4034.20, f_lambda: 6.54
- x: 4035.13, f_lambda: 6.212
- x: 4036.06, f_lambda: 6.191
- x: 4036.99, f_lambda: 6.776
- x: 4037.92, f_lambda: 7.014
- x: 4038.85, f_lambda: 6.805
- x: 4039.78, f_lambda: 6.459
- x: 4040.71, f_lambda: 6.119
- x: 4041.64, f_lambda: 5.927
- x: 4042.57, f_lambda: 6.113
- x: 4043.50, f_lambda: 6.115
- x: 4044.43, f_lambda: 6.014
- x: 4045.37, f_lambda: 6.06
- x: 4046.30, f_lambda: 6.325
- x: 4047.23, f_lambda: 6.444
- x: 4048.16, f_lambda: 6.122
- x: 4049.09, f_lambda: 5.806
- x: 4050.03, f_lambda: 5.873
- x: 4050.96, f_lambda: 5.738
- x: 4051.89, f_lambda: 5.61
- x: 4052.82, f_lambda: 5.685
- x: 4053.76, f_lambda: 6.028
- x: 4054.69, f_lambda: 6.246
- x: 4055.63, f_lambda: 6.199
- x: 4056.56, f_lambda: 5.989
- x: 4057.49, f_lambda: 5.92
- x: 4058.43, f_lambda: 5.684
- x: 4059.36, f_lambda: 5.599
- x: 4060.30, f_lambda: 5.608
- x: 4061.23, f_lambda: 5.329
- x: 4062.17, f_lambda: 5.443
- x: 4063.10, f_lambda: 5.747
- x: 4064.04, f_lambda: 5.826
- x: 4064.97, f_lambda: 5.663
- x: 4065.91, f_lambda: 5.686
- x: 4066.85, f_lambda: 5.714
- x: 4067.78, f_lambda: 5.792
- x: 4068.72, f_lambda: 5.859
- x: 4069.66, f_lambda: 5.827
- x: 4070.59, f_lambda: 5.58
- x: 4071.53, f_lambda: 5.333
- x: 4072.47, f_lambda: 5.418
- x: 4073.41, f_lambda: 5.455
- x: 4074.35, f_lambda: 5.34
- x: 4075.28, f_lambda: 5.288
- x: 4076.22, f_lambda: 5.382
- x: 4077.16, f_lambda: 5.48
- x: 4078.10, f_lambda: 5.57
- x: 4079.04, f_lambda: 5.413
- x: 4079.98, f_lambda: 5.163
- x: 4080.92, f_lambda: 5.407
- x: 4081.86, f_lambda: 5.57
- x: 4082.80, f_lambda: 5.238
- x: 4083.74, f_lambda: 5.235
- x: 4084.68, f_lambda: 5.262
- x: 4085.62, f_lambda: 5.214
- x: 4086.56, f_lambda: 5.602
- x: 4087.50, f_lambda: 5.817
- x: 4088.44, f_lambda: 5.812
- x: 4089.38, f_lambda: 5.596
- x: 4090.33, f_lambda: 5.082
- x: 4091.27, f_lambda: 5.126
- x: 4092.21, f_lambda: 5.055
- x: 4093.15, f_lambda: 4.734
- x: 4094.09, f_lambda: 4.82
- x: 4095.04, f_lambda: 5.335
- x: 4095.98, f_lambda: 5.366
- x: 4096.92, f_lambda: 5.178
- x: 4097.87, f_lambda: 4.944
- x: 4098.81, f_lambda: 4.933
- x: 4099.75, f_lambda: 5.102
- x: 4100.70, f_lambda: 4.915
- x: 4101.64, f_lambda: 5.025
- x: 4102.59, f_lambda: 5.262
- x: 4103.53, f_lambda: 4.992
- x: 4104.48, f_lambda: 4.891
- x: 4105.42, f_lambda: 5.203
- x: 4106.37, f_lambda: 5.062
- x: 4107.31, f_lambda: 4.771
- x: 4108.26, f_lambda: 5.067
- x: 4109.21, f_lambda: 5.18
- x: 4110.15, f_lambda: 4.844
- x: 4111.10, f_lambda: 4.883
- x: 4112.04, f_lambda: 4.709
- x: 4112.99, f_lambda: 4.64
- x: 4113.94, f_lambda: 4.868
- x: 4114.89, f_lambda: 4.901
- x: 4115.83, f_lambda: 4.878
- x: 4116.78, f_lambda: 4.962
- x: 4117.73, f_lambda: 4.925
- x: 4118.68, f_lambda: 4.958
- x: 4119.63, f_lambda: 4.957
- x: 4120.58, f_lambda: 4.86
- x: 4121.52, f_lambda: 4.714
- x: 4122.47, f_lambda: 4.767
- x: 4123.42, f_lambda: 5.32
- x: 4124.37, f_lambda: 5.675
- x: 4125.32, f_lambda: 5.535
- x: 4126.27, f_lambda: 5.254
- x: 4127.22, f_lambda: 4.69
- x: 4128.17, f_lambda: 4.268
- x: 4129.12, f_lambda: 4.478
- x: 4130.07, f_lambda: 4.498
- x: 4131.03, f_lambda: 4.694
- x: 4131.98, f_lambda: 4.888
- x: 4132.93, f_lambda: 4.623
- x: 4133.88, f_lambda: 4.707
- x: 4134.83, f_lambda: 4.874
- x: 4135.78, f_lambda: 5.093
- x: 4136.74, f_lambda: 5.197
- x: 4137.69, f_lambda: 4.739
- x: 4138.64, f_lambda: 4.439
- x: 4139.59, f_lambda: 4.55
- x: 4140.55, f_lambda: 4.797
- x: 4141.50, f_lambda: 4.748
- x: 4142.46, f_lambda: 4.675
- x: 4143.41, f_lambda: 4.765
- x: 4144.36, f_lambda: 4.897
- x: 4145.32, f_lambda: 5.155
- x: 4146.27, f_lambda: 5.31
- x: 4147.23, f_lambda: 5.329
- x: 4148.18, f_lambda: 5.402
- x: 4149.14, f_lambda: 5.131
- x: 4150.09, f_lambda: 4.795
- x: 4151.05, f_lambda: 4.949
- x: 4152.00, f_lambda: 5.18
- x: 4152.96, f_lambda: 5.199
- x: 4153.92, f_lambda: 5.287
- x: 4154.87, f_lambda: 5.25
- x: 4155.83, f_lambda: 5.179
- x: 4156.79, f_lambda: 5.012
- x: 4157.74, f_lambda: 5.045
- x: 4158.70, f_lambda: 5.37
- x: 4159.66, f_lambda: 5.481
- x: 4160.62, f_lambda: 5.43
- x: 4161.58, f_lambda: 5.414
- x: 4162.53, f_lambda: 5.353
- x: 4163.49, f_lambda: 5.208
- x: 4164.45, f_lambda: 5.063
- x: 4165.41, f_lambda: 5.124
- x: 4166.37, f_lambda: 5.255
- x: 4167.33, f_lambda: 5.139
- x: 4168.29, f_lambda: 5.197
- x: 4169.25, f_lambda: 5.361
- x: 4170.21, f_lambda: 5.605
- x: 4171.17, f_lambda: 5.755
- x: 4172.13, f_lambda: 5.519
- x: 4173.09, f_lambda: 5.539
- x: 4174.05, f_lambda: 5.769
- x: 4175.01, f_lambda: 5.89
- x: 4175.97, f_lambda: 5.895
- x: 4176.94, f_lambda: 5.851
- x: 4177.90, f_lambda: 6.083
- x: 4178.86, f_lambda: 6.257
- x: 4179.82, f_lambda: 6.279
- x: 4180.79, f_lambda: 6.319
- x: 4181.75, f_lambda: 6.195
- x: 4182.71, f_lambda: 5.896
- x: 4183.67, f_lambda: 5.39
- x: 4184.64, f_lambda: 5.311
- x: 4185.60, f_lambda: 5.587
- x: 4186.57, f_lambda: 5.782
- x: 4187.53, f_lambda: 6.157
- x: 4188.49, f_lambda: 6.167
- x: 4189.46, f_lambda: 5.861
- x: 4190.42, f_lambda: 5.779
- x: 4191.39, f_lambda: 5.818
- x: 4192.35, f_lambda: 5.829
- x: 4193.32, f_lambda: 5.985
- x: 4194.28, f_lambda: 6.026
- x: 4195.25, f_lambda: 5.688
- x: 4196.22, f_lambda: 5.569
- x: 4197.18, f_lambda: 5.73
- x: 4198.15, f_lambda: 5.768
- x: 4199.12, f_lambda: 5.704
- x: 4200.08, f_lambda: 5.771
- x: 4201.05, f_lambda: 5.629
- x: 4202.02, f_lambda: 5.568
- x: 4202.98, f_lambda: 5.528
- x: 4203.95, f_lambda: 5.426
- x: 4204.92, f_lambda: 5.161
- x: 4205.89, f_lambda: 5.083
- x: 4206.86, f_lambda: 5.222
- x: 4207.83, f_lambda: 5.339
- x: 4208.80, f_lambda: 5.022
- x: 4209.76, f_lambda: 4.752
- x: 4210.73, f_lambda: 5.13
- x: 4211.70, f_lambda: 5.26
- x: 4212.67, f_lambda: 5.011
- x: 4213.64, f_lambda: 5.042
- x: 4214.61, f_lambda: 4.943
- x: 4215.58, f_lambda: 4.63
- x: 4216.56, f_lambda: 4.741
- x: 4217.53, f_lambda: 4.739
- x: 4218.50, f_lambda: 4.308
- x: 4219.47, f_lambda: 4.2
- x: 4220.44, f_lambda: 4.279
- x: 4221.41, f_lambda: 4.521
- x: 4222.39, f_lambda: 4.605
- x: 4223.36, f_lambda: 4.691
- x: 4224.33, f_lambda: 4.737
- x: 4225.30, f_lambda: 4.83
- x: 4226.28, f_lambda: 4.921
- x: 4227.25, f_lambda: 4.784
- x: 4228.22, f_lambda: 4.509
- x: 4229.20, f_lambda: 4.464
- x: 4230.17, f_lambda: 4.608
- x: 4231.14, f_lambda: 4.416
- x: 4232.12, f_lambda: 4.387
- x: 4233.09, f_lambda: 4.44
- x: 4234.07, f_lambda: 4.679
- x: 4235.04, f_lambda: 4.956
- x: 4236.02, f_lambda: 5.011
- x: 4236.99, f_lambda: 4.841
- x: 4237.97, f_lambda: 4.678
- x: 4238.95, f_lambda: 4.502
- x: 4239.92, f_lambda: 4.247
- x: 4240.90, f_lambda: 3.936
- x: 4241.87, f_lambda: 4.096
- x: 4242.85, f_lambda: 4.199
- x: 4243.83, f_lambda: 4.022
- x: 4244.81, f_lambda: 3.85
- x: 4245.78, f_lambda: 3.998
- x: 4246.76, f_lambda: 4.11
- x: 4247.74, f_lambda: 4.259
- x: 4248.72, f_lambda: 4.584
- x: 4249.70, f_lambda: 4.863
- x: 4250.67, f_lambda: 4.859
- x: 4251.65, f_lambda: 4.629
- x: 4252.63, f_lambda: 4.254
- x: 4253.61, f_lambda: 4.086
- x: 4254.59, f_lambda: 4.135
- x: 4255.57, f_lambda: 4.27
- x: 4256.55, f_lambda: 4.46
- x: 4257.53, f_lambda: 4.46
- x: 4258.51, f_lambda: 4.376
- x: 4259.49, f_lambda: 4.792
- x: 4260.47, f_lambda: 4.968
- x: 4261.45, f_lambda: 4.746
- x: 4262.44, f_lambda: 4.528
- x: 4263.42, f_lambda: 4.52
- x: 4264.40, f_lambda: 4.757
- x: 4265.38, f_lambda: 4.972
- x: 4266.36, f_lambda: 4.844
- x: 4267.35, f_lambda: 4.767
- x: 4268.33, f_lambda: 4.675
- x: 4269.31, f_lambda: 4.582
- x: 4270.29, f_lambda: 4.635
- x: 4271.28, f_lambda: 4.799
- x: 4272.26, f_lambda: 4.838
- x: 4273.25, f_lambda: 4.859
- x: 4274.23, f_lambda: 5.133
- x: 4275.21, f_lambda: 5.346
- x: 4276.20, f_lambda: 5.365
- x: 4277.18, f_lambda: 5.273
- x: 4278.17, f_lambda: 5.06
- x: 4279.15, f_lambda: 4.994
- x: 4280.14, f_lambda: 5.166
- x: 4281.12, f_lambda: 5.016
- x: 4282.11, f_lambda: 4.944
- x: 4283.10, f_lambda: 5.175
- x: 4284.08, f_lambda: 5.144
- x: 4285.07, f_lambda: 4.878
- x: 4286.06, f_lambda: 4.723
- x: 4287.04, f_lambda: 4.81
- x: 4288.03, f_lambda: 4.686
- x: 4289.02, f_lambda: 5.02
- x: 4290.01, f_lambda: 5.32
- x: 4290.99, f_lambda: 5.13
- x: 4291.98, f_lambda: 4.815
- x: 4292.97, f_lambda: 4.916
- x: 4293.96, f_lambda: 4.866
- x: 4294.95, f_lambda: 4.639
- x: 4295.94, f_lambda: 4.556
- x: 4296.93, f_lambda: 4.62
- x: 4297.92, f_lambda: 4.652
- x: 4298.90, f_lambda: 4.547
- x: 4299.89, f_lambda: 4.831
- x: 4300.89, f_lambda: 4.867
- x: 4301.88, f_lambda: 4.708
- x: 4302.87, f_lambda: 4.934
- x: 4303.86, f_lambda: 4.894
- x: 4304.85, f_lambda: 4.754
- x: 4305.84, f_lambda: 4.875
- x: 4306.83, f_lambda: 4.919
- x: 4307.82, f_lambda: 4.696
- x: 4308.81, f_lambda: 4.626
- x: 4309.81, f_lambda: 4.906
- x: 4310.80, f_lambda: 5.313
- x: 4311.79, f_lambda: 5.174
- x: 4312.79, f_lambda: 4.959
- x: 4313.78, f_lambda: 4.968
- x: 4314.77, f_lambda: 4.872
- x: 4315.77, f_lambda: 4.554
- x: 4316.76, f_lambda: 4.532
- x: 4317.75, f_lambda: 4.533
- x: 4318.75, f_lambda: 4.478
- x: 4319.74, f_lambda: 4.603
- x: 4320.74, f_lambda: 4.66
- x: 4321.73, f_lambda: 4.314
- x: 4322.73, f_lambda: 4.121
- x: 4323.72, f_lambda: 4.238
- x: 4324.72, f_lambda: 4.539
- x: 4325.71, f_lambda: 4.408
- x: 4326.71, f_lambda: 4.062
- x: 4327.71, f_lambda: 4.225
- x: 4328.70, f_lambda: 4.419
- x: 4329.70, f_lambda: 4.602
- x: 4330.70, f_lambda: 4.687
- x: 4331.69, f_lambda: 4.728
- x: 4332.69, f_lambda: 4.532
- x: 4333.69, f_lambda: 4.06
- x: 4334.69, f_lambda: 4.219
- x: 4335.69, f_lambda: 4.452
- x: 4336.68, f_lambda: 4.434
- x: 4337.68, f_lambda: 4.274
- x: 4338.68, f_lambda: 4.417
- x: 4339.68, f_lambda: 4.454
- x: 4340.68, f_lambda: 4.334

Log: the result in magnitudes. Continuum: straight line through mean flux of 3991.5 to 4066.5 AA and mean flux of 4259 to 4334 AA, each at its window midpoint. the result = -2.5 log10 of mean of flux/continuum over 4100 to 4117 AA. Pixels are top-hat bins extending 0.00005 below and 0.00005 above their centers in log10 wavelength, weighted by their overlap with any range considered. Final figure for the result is 0.25 mag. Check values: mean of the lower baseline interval 6.82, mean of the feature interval 4.95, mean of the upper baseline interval 4.77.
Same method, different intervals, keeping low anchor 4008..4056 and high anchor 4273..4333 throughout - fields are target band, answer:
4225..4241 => 0.141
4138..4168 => 0.136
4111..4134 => 0.222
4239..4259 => 0.197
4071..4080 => 0.166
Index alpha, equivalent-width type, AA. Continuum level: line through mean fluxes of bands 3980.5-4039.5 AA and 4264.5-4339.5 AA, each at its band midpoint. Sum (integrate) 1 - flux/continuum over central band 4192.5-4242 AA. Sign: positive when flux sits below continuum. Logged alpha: 7.11 AA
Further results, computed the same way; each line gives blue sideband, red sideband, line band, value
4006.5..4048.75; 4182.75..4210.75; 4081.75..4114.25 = 5.88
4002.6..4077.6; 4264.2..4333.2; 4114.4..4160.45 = 6.27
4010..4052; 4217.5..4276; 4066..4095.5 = 3.39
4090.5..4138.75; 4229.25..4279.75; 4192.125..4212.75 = -3.22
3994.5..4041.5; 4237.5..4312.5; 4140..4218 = 2.74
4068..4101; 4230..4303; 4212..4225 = 0.53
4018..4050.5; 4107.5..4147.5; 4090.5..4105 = 0.85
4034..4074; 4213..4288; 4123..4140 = 1.79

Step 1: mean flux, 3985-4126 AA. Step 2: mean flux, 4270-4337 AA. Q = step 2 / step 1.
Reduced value 0.75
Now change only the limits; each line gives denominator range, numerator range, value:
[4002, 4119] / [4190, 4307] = 0.82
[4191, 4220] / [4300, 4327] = 0.89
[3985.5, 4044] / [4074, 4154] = 0.66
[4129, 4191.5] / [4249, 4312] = 0.90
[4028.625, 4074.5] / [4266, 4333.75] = 0.80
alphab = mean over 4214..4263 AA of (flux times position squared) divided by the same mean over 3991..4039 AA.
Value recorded 0.7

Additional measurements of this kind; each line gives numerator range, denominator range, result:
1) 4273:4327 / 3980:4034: 0.65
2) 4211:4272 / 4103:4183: 0.93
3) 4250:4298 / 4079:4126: 1.02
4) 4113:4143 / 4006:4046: 0.76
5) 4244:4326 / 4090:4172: 1.01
